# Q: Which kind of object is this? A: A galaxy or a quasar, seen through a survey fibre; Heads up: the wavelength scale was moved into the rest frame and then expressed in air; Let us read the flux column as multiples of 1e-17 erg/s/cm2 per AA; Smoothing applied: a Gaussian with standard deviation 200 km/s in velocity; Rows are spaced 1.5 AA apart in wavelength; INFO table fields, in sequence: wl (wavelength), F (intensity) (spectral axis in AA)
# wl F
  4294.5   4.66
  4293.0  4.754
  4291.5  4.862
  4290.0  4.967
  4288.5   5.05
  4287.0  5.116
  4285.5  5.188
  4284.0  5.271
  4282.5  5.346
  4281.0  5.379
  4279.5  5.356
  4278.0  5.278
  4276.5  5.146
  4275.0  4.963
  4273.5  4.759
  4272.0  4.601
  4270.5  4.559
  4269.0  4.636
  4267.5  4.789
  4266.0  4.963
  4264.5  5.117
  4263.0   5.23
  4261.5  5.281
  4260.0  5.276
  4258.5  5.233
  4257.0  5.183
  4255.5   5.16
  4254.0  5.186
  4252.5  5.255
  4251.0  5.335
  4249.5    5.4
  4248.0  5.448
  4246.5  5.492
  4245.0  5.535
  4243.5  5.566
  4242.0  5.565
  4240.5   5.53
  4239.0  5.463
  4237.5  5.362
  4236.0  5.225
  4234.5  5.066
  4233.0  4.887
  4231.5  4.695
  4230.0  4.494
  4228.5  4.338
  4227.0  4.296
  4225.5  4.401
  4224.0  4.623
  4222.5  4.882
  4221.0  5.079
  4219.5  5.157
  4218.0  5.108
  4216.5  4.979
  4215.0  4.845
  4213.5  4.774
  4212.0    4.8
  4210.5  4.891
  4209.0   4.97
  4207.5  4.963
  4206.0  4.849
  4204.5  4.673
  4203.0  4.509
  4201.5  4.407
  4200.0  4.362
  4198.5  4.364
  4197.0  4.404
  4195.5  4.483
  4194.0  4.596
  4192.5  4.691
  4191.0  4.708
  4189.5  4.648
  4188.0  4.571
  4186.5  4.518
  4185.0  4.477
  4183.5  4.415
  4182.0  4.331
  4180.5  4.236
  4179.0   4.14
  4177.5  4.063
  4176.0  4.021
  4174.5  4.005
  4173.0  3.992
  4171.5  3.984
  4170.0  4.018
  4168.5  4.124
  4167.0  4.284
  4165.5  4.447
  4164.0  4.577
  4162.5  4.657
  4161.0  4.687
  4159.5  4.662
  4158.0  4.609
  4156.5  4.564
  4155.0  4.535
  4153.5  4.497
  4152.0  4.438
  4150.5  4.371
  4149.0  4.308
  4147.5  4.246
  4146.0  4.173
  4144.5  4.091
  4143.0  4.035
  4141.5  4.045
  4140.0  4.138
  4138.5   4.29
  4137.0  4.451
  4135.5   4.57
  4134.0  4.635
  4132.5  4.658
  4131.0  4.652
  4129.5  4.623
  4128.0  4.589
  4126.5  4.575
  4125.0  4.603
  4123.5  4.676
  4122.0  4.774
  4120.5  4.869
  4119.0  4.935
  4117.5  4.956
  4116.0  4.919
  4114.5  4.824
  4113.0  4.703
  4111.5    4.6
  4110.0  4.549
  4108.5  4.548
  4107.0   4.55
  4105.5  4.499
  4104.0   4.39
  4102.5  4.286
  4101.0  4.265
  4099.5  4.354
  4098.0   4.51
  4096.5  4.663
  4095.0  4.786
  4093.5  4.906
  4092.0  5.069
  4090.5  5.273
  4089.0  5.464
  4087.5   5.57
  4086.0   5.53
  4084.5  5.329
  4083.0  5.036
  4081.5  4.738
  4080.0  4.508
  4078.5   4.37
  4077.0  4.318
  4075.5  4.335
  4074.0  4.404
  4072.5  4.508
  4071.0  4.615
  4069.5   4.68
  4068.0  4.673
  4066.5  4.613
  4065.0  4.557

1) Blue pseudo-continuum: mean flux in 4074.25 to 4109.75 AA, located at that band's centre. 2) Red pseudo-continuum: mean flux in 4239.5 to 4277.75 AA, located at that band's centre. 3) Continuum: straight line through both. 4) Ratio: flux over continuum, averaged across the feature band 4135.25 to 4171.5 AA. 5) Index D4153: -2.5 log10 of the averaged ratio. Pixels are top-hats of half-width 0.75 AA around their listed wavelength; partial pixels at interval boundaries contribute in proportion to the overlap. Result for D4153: 0.13 mag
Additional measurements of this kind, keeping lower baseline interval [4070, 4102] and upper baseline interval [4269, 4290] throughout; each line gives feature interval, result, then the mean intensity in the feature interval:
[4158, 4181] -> 0.15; 4.27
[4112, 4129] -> 0.02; 4.76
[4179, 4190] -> 0.11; 4.43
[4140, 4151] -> 0.17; 4.17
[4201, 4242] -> 0.02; 4.88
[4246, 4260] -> -0.06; 5.29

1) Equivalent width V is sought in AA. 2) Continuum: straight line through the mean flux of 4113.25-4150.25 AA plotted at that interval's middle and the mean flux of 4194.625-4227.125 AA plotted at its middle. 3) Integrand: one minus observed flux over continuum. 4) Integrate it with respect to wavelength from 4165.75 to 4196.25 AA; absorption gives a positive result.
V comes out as 2.2 AA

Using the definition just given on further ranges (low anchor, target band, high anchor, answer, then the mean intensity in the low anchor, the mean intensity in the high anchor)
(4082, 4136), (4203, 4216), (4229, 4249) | 0.78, 4.77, 5.25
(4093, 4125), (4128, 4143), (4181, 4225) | 0.70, 4.64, 4.69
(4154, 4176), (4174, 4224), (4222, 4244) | 0.56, 4.36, 4.95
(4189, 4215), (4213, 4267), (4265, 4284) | -2.90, 4.66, 4.99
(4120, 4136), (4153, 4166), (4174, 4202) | -0.19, 4.65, 4.39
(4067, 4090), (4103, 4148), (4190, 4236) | 2.24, 4.81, 4.72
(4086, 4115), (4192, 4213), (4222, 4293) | 1.36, 4.75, 5.08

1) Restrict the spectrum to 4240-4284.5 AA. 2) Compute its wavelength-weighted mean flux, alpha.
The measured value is 5.19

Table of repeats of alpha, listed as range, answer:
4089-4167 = 4.57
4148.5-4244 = 4.63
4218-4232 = 4.69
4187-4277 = 4.93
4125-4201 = 4.39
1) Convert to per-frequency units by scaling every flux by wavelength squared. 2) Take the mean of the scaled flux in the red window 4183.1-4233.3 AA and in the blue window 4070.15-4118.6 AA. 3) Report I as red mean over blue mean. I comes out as 1.0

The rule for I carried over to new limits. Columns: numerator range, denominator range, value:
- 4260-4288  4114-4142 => 1.17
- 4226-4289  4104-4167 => 1.20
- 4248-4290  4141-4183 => 1.25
